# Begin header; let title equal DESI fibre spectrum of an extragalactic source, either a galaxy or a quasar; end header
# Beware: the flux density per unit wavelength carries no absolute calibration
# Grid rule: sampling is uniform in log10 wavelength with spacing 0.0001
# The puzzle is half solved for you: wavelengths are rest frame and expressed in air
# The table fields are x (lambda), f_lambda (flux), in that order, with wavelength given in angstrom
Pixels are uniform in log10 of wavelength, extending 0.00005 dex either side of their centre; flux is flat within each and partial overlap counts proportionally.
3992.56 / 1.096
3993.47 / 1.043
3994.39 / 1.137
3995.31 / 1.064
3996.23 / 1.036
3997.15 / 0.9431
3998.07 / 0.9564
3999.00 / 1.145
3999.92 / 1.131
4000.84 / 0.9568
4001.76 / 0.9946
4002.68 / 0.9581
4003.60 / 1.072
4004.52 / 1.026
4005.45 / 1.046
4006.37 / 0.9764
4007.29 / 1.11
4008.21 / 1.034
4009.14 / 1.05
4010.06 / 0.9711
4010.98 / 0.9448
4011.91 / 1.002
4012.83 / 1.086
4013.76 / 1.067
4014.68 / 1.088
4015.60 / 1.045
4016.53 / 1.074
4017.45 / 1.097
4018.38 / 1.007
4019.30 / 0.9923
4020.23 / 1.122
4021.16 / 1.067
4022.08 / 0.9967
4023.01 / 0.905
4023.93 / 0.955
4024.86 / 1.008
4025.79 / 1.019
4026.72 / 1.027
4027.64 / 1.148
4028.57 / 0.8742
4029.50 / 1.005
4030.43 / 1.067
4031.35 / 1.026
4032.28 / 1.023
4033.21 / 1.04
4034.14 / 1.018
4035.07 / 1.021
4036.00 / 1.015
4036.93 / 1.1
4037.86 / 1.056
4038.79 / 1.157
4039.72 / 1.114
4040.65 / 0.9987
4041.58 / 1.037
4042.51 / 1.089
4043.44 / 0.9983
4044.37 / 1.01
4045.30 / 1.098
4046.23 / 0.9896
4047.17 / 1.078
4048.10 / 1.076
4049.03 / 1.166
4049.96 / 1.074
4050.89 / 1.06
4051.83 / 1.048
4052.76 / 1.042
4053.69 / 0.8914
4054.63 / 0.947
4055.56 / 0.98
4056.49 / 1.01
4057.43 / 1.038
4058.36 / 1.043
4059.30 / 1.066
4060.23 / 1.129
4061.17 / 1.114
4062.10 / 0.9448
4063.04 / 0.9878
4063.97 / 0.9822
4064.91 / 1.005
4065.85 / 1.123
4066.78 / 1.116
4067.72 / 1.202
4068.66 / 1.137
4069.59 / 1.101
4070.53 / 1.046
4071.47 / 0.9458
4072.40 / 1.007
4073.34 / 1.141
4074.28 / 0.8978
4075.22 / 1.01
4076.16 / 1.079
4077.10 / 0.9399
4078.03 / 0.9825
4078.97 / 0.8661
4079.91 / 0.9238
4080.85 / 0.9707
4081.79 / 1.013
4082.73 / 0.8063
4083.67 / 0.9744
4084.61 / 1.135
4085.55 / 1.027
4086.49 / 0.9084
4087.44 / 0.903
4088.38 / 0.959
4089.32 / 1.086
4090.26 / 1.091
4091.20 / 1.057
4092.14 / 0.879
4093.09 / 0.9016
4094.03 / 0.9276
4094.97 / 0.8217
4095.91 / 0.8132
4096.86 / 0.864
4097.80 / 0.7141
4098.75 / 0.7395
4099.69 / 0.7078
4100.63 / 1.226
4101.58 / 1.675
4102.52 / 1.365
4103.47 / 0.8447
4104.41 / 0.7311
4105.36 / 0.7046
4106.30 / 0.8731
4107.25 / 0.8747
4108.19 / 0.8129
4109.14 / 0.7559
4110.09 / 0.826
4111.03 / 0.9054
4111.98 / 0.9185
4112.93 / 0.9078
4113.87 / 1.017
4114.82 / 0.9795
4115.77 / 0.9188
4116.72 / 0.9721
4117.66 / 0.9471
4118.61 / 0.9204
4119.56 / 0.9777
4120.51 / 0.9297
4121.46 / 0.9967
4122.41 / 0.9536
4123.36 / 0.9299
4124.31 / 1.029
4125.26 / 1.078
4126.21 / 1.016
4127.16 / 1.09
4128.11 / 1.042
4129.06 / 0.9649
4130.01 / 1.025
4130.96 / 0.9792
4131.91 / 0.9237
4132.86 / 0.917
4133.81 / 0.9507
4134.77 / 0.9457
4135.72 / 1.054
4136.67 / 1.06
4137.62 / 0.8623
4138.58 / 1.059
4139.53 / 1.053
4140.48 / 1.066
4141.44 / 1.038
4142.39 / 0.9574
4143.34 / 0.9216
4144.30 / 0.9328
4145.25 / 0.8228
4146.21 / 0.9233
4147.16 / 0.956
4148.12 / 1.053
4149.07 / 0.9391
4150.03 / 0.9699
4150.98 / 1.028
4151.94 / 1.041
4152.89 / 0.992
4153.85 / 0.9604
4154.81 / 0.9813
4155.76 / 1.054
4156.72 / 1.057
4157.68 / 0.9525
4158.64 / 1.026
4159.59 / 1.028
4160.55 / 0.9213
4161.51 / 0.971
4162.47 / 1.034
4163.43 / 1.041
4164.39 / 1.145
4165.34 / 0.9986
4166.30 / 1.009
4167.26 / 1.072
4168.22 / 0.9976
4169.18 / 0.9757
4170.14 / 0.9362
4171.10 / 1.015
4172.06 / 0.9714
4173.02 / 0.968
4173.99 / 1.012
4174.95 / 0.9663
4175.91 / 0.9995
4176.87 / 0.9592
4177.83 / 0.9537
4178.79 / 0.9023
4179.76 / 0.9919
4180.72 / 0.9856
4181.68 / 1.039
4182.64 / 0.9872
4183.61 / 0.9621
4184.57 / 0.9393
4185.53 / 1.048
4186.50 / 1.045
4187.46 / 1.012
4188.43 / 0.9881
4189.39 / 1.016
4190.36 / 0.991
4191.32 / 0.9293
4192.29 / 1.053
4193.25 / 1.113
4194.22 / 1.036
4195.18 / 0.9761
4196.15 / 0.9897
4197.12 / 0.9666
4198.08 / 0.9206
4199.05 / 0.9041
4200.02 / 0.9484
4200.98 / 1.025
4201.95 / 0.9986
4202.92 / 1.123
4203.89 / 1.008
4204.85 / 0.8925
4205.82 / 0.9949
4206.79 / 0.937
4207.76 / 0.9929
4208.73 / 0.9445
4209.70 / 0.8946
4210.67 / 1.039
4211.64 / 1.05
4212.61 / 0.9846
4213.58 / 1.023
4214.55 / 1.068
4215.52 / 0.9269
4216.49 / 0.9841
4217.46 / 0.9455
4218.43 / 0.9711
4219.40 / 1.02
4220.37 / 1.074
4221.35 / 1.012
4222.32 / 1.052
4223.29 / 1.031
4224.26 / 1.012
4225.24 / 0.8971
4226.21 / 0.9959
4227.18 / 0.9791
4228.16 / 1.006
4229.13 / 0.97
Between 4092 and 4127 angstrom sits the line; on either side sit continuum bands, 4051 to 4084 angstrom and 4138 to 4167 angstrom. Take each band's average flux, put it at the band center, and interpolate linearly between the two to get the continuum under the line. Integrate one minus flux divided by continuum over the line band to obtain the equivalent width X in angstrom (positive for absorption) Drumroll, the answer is 2.5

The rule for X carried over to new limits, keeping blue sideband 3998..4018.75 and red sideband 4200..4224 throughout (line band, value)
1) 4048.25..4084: 0.2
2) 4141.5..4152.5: 0.5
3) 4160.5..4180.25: 0.3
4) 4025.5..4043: -0.2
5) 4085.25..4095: 0.5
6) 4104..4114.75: 1.7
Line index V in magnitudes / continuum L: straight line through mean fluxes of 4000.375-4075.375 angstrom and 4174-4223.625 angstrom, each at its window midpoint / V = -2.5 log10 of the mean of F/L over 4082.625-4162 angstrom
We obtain 0.05 mag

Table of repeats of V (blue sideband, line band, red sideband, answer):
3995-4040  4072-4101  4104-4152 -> 0.041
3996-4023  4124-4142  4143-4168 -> -0.009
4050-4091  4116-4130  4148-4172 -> 0.024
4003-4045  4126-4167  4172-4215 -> 0.008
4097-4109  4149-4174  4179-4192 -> -0.032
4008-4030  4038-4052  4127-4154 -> -0.053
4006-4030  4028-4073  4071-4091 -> -0.042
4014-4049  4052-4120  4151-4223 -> 0.056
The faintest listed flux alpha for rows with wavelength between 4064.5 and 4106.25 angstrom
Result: 0.7046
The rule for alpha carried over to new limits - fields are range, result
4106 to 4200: 0.7559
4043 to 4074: 0.8914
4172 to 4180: 0.9023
